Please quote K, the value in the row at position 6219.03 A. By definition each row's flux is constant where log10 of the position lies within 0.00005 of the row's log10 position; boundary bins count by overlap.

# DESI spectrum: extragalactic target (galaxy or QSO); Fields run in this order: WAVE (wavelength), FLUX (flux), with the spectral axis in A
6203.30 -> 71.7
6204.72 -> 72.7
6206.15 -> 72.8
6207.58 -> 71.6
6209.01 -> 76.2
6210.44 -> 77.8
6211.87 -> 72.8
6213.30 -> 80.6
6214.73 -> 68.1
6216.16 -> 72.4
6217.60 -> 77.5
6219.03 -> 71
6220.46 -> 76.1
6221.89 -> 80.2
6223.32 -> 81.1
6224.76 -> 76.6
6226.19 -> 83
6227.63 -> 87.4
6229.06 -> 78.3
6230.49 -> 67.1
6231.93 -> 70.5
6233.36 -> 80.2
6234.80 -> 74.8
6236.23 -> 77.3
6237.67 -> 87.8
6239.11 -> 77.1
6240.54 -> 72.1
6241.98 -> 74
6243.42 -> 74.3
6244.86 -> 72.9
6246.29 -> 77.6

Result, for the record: 71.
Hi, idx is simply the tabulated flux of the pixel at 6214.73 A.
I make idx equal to 68.1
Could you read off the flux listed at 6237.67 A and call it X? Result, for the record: 87.8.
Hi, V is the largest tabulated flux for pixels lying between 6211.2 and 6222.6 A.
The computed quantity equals 80.6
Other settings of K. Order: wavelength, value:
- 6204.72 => 72.7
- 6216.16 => 72.4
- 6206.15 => 72.8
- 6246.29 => 77.6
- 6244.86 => 72.9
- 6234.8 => 74.8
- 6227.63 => 87.4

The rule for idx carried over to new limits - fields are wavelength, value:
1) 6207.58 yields 71.6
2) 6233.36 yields 80.2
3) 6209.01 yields 76.2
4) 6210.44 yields 77.8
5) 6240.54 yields 72.1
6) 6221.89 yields 80.2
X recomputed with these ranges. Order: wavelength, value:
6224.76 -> 76.6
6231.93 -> 70.5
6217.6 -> 77.5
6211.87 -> 72.8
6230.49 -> 67.1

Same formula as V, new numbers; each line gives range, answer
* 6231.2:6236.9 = 80.2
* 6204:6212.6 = 77.8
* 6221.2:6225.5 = 81.1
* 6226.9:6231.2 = 87.4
